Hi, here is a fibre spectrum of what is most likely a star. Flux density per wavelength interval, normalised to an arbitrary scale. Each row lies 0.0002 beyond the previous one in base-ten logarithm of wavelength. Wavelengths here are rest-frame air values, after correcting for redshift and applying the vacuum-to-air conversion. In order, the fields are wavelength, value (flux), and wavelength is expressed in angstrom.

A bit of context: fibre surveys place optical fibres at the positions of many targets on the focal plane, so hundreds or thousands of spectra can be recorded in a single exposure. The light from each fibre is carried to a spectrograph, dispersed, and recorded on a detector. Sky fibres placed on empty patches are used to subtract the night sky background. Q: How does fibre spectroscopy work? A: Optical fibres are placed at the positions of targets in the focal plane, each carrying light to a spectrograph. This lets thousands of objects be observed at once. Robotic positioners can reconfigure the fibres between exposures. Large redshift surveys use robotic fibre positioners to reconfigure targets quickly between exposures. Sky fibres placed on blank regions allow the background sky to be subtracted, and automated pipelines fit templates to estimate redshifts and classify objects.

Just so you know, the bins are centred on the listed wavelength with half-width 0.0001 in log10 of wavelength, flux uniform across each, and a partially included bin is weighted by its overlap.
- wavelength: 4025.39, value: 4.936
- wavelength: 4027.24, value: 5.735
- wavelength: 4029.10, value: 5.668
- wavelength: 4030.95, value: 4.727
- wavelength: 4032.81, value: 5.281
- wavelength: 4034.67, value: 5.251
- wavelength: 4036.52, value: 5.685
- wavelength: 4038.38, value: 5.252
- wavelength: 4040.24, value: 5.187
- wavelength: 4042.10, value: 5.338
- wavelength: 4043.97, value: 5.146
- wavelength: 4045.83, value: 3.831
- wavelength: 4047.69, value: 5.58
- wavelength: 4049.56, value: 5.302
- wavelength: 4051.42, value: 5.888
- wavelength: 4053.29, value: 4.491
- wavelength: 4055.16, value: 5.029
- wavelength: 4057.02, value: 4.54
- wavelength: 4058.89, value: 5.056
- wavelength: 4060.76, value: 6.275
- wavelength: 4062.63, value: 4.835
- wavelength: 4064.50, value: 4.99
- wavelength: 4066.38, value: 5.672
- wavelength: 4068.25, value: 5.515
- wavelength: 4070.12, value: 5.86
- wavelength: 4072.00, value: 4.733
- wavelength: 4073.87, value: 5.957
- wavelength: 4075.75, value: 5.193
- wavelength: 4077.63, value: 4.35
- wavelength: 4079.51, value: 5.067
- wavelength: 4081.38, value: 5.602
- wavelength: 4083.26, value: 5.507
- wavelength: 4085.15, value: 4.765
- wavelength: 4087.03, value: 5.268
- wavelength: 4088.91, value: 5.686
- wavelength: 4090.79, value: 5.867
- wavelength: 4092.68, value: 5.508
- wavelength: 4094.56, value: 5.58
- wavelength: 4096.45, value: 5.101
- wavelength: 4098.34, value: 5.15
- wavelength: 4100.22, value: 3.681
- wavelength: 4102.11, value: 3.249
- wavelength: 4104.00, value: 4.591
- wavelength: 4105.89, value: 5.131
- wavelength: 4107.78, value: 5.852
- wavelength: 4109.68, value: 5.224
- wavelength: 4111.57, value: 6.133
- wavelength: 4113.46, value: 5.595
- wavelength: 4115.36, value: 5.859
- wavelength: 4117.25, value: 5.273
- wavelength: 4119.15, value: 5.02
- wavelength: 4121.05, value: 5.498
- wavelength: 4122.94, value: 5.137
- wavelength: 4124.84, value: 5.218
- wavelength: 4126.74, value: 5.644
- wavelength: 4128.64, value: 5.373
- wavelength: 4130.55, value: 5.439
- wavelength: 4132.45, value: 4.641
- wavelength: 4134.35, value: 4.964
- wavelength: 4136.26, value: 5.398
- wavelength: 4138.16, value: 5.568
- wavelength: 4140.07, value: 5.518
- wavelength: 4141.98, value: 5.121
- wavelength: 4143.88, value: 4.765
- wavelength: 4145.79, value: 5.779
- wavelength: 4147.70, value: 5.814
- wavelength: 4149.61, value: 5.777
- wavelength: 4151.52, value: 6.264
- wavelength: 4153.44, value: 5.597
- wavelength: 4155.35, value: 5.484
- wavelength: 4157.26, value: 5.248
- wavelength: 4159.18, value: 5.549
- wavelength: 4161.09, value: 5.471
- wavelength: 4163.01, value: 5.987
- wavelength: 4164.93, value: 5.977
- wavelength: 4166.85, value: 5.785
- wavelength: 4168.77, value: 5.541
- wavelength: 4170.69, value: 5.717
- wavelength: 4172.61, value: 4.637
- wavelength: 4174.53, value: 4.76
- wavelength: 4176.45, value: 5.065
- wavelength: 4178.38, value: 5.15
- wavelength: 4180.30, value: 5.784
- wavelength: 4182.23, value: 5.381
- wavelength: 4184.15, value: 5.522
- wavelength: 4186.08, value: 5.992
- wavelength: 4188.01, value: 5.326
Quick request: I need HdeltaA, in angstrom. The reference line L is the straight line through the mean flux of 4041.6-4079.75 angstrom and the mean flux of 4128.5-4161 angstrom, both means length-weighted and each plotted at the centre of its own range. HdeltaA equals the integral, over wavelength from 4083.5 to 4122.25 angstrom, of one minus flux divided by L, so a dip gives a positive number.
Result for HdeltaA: 0.70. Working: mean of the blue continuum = 5.17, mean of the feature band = 5.21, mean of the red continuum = 5.43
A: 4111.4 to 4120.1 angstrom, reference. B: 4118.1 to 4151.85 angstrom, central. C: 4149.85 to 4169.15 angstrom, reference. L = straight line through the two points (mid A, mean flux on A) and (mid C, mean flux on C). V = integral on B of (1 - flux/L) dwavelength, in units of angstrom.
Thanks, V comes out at 1.4 angstrom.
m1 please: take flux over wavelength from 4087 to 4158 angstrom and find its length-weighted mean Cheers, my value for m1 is 5.32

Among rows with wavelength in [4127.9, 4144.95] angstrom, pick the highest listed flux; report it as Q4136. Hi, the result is 5.568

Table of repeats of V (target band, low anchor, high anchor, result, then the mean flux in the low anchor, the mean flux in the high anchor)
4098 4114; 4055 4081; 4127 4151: 1.13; 5.24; 5.37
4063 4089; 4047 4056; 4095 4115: -0.68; 5.25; 5.01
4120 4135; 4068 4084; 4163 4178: 0.29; 5.3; 5.39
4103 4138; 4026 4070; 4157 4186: 0.22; 5.24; 5.46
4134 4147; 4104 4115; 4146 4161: 0.68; 5.51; 5.67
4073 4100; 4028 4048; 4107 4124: 0.48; 5.17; 5.5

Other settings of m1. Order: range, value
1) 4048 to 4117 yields 5.23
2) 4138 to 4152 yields 5.55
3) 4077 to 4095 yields 5.33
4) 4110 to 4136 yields 5.37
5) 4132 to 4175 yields 5.47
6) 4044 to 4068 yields 5.14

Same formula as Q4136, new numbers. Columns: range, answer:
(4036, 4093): 6.275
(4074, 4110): 5.867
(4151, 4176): 6.264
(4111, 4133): 6.133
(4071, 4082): 5.957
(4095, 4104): 5.15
